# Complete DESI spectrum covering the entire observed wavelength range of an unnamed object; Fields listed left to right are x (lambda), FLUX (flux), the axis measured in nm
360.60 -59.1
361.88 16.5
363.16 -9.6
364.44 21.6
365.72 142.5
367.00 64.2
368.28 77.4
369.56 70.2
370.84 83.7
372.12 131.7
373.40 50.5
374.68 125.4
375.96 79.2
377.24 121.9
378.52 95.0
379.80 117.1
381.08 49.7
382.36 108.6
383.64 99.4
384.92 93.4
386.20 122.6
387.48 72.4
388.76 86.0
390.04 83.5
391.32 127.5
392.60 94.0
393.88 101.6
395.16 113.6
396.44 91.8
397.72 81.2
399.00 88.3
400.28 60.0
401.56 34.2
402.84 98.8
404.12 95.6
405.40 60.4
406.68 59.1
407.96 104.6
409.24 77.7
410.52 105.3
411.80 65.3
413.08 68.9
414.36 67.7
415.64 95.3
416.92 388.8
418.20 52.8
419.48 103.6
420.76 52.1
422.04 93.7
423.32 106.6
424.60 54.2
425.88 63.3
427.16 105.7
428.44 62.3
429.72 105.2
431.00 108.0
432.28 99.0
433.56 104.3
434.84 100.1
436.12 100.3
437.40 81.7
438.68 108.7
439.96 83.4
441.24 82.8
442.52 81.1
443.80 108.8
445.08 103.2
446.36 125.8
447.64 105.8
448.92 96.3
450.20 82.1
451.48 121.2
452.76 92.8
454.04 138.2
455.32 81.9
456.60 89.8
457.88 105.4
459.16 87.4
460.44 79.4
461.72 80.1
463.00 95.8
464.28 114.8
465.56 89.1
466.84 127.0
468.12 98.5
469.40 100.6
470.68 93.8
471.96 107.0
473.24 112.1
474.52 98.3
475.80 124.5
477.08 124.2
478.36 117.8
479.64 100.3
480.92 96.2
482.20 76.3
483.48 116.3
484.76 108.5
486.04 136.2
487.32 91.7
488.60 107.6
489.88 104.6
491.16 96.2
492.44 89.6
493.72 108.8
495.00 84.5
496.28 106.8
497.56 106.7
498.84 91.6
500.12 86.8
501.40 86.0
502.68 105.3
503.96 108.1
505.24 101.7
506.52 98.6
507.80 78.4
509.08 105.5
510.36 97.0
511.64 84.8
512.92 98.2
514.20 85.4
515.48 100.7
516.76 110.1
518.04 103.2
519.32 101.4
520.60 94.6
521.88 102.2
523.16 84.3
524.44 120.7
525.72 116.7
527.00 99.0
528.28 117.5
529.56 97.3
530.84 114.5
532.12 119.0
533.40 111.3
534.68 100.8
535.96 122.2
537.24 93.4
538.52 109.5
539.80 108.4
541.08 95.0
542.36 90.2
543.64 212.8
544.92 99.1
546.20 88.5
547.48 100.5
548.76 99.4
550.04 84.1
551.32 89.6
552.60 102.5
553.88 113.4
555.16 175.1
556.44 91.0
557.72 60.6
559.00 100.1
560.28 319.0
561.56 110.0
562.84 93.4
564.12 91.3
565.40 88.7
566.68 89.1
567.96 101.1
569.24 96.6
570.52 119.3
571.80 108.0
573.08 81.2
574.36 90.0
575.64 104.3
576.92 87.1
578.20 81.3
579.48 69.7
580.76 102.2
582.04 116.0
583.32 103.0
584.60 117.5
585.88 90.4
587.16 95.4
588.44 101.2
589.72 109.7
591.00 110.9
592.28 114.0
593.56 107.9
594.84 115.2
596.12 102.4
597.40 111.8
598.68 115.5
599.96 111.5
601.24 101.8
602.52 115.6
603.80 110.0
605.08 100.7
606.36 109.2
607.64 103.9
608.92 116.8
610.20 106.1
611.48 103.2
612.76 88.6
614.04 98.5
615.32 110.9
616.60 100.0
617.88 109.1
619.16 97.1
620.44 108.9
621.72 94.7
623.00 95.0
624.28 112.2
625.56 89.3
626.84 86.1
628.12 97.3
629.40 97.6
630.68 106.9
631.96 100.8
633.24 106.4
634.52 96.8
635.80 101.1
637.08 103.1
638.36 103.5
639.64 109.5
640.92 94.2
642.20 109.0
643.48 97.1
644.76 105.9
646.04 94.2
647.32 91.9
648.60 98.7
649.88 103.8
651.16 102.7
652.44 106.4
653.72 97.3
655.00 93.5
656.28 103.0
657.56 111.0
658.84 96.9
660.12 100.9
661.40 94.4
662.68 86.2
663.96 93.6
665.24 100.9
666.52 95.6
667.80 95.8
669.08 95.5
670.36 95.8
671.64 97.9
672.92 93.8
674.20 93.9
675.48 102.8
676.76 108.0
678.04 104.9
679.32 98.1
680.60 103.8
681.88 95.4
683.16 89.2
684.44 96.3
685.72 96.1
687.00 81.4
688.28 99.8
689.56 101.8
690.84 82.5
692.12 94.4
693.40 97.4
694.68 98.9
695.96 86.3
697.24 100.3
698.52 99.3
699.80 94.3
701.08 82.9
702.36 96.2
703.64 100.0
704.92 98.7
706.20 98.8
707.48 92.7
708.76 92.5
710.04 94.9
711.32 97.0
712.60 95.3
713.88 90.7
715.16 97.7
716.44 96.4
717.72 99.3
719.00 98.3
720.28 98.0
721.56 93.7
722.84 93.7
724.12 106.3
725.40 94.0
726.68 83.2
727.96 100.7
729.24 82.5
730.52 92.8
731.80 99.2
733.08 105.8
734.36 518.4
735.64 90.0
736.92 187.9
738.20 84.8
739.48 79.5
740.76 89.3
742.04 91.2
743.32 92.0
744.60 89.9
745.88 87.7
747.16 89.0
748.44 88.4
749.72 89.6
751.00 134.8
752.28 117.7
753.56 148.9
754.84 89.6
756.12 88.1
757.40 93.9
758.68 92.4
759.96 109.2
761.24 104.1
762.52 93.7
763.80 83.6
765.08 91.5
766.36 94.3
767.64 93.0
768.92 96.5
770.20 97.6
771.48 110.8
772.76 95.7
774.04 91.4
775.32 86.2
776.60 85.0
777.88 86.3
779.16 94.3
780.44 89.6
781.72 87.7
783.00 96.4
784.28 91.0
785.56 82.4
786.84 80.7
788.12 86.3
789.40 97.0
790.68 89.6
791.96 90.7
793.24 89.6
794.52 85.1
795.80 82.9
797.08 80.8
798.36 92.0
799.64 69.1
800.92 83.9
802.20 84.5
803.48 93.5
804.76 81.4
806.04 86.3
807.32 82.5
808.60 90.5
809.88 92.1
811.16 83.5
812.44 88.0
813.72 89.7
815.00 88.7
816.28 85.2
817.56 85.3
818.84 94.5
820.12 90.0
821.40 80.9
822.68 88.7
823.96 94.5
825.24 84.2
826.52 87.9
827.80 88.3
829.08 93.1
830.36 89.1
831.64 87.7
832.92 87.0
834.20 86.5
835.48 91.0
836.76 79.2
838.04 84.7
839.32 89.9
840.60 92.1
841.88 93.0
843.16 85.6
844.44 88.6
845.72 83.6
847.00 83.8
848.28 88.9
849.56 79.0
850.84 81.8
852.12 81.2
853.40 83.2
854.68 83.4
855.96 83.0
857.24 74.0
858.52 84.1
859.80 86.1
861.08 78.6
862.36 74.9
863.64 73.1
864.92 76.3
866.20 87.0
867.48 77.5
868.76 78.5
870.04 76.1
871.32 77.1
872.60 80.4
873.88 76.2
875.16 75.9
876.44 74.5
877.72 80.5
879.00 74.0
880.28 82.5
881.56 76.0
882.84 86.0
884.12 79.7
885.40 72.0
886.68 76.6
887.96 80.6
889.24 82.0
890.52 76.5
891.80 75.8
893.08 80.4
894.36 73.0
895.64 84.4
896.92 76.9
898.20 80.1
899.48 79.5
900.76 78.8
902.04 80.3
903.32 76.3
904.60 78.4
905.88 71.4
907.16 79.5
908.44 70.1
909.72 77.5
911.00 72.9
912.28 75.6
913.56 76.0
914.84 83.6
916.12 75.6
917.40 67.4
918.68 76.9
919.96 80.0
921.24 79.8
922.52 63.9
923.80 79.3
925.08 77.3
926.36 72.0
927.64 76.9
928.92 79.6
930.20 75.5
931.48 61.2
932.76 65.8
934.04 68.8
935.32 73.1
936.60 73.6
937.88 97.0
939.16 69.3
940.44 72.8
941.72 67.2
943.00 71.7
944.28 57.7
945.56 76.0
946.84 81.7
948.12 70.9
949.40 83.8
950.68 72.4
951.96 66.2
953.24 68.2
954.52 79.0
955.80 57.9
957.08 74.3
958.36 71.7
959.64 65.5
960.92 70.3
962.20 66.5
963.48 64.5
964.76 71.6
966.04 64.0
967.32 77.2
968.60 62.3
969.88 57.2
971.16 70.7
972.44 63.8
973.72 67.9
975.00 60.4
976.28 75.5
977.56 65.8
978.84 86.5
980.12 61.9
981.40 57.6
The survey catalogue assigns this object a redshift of 0.12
